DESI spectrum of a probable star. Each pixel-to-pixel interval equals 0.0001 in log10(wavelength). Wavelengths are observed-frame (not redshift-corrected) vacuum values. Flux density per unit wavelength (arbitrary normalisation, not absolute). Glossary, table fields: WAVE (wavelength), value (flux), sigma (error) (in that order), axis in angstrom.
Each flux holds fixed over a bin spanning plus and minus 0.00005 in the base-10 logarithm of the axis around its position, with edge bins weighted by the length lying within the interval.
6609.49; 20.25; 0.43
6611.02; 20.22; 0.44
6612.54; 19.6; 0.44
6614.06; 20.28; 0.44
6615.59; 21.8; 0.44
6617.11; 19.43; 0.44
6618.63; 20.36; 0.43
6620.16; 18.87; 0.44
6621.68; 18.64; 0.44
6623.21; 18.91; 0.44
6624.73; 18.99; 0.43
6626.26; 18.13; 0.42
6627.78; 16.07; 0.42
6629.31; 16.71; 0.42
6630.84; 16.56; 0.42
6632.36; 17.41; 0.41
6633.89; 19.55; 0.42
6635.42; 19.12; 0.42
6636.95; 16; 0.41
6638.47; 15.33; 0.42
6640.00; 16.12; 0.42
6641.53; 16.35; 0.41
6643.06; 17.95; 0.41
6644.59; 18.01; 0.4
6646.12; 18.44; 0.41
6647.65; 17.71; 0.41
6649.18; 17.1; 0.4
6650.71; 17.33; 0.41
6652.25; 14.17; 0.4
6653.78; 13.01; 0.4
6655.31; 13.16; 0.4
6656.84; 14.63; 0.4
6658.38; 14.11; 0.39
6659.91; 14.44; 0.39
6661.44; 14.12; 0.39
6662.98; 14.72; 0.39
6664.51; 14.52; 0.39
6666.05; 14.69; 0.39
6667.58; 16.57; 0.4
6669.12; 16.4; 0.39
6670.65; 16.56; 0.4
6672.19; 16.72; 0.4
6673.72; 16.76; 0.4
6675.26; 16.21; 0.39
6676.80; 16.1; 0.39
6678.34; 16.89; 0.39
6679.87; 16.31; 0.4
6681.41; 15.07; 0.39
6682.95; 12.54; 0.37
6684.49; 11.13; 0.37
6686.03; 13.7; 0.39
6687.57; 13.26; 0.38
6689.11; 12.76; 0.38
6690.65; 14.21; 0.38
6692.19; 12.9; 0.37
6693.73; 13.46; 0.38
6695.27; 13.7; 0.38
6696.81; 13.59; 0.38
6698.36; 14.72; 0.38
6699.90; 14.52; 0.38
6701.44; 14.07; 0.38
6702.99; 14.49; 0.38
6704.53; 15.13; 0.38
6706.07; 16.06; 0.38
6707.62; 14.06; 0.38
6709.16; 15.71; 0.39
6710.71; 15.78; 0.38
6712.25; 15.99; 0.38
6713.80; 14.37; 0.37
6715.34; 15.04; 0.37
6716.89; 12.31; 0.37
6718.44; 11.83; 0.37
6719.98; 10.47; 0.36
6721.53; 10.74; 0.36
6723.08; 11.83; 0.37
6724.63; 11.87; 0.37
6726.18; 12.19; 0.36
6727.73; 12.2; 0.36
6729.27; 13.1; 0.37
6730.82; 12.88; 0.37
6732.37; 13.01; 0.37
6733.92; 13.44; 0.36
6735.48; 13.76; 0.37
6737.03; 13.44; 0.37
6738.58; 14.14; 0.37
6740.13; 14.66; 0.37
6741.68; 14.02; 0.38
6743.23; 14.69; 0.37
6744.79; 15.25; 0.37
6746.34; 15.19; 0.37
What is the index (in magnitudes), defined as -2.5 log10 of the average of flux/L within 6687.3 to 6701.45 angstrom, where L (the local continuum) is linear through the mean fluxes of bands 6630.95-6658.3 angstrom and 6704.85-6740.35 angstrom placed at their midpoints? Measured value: 0.06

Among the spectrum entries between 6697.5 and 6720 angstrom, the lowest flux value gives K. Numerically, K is 10.47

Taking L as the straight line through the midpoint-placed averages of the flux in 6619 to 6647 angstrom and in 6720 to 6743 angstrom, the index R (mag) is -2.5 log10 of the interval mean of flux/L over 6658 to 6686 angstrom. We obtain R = 0.04 mag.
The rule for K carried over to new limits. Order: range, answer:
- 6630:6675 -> 13.01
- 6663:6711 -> 11.13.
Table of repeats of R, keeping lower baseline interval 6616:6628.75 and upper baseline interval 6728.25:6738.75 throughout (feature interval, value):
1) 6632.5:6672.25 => 0.081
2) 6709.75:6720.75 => 0.040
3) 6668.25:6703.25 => 0.075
